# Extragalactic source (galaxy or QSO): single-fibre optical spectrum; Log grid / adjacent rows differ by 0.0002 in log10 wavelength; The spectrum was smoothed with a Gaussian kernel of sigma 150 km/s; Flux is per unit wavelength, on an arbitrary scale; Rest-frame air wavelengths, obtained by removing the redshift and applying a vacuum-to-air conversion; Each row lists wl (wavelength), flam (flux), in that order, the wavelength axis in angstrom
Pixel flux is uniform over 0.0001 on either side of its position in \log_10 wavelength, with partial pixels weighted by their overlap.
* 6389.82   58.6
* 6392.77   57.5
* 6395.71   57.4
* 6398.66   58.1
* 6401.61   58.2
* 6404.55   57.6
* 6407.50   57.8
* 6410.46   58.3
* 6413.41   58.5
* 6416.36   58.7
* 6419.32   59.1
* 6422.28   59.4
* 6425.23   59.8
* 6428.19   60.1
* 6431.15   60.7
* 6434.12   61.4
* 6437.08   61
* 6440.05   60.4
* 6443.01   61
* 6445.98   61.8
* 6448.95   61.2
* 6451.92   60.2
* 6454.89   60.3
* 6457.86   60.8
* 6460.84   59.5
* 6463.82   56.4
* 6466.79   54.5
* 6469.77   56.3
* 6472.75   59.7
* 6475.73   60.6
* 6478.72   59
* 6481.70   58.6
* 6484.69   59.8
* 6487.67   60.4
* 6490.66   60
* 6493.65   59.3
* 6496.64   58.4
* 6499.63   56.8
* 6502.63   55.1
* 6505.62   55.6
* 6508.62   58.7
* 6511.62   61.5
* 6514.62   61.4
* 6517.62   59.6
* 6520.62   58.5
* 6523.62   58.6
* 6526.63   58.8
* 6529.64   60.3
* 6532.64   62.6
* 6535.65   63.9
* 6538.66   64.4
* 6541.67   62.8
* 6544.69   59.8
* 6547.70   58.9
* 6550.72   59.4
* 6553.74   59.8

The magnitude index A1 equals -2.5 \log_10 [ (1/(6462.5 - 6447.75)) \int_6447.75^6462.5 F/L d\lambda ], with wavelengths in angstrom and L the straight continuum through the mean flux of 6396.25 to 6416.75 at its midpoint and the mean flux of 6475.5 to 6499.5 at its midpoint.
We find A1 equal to -0.027 mag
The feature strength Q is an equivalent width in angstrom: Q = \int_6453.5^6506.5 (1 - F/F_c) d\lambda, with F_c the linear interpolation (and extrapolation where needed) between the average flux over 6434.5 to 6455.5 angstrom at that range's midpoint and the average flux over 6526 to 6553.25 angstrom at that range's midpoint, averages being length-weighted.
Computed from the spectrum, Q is 2.3 angstrom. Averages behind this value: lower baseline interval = 60.9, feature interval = 58.4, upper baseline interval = 61.2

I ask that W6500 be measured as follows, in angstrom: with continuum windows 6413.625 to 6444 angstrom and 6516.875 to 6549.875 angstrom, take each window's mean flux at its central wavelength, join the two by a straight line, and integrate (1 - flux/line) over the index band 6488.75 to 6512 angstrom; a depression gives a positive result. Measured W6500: 1.0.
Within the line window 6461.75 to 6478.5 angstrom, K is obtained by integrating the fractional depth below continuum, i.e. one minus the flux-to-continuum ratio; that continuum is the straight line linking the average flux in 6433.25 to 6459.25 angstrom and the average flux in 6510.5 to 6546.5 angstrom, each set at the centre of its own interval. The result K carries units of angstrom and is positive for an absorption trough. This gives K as 0.9 angstrom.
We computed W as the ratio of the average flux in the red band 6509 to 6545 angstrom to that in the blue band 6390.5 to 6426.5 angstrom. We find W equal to 1.04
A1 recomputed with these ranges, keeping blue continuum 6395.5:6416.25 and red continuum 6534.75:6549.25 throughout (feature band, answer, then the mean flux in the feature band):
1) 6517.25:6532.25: 0.04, 59.4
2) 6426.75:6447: -0.04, 60.9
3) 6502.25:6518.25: 0.04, 58.8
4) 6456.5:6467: 0.03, 58.2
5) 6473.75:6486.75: 0.01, 59.6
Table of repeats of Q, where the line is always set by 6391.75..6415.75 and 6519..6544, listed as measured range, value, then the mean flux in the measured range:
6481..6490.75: 0.0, 59.8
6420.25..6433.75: -0.4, 60.1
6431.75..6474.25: -0.3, 59.6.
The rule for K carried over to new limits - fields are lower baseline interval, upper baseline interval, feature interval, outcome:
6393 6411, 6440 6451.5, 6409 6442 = -0.10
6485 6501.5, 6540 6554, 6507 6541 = -0.64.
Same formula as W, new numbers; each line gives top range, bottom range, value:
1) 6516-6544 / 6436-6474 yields 1.03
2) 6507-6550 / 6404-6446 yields 1.02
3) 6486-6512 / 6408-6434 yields 0.98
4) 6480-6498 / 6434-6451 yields 0.97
